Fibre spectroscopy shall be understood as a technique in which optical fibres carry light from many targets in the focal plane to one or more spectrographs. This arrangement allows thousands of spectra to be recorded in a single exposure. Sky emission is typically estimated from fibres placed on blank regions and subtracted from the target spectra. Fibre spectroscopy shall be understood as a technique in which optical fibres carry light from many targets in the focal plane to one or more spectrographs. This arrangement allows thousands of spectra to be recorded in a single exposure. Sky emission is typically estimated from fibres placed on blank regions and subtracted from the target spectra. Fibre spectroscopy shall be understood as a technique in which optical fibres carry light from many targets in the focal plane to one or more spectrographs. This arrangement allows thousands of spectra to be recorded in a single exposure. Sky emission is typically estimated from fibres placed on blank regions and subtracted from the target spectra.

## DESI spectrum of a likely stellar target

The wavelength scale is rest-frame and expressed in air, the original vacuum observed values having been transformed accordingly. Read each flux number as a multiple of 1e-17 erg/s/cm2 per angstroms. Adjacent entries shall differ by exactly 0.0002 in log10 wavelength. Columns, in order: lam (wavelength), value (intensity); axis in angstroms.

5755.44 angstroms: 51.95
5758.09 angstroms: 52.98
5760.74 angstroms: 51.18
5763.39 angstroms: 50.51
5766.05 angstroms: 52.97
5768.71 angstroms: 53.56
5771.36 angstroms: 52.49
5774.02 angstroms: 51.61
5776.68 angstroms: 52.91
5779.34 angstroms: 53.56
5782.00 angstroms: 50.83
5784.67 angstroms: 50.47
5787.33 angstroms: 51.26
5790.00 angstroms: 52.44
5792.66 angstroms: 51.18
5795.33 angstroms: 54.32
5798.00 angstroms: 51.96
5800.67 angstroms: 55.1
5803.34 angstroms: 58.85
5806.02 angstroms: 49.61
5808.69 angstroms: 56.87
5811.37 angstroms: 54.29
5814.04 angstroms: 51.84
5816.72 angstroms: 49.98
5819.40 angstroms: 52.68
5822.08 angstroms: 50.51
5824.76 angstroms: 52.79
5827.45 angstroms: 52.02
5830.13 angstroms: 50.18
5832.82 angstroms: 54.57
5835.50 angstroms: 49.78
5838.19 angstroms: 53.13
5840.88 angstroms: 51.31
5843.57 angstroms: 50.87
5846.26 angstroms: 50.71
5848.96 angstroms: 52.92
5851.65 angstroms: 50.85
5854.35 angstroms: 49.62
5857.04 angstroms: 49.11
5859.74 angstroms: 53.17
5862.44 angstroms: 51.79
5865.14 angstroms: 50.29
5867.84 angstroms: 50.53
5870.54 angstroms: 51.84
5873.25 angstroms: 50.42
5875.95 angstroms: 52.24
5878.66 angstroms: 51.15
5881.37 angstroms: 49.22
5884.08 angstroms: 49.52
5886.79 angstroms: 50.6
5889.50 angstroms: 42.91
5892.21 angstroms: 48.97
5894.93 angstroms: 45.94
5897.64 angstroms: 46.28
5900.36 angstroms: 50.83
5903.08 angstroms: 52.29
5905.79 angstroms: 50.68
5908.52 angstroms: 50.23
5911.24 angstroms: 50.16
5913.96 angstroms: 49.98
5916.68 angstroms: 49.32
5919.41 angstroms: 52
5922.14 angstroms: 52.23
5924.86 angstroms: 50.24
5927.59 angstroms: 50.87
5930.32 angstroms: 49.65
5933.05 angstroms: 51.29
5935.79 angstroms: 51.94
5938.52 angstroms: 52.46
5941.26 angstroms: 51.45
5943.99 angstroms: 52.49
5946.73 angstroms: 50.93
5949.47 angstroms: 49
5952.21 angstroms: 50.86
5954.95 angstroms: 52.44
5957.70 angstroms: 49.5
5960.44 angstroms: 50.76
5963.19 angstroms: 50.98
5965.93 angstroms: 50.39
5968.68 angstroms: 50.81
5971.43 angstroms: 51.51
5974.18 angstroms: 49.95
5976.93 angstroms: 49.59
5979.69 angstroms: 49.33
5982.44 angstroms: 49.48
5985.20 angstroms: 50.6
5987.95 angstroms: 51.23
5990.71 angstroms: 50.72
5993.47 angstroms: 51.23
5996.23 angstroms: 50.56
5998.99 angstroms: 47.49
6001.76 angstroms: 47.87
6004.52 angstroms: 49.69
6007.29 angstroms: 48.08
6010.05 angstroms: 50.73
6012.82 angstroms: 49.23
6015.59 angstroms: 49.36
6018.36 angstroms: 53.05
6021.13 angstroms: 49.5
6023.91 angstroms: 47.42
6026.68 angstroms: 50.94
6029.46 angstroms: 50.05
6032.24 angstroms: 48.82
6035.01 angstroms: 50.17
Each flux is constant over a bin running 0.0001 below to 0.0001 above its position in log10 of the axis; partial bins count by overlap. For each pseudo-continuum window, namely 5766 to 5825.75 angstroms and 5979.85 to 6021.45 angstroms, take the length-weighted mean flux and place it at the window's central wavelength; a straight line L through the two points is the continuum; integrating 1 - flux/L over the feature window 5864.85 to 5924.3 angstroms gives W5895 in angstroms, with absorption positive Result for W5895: 1.7 angstroms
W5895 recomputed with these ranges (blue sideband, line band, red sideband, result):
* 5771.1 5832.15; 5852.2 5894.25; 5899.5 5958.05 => 1.3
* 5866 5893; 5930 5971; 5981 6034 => -1.0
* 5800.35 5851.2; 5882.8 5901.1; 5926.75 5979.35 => 1.4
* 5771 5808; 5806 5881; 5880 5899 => -2.5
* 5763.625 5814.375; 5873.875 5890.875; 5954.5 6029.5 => 0.8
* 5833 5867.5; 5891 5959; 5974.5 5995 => 0.3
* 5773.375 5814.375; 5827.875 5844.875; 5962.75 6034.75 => 0.2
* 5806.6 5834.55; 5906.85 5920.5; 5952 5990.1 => 0.3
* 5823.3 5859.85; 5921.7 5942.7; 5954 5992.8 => -0.2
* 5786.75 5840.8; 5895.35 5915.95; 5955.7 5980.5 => 0.6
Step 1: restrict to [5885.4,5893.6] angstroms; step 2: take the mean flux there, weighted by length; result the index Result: 47.5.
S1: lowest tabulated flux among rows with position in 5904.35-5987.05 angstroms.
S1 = 49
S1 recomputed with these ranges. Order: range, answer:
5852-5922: 42.91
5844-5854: 50.71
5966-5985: 49.33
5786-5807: 49.61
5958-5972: 50.39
